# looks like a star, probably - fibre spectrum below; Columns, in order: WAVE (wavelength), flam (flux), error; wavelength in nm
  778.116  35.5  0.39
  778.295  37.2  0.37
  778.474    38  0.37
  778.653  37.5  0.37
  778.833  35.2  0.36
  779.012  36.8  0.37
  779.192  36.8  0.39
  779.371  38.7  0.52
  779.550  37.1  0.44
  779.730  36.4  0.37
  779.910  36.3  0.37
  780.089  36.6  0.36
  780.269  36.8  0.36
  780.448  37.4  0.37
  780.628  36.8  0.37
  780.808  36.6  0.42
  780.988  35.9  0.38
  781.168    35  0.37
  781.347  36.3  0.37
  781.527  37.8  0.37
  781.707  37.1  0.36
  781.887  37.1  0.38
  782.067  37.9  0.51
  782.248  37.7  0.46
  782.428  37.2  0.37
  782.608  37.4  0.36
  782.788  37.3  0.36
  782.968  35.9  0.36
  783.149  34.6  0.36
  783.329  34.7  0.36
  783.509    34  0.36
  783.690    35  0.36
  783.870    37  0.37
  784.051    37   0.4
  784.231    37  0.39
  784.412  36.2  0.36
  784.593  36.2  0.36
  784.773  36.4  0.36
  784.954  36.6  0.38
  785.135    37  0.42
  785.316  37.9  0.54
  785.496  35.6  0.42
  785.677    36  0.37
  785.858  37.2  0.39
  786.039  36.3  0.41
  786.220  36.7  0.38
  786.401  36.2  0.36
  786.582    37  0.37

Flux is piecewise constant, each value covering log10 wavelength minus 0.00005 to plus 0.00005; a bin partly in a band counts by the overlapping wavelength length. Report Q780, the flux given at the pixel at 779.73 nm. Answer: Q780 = 36.4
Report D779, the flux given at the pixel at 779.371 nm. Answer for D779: 38.7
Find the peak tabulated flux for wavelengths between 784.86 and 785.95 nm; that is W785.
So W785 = 37.9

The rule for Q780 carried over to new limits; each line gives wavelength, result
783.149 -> 34.6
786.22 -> 36.7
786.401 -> 36.2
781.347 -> 36.3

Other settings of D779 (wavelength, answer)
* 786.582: 37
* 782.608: 37.4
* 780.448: 37.4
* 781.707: 37.1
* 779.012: 36.8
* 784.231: 37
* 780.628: 36.8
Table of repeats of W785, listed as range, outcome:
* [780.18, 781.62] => 37.8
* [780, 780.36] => 36.8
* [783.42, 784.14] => 37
